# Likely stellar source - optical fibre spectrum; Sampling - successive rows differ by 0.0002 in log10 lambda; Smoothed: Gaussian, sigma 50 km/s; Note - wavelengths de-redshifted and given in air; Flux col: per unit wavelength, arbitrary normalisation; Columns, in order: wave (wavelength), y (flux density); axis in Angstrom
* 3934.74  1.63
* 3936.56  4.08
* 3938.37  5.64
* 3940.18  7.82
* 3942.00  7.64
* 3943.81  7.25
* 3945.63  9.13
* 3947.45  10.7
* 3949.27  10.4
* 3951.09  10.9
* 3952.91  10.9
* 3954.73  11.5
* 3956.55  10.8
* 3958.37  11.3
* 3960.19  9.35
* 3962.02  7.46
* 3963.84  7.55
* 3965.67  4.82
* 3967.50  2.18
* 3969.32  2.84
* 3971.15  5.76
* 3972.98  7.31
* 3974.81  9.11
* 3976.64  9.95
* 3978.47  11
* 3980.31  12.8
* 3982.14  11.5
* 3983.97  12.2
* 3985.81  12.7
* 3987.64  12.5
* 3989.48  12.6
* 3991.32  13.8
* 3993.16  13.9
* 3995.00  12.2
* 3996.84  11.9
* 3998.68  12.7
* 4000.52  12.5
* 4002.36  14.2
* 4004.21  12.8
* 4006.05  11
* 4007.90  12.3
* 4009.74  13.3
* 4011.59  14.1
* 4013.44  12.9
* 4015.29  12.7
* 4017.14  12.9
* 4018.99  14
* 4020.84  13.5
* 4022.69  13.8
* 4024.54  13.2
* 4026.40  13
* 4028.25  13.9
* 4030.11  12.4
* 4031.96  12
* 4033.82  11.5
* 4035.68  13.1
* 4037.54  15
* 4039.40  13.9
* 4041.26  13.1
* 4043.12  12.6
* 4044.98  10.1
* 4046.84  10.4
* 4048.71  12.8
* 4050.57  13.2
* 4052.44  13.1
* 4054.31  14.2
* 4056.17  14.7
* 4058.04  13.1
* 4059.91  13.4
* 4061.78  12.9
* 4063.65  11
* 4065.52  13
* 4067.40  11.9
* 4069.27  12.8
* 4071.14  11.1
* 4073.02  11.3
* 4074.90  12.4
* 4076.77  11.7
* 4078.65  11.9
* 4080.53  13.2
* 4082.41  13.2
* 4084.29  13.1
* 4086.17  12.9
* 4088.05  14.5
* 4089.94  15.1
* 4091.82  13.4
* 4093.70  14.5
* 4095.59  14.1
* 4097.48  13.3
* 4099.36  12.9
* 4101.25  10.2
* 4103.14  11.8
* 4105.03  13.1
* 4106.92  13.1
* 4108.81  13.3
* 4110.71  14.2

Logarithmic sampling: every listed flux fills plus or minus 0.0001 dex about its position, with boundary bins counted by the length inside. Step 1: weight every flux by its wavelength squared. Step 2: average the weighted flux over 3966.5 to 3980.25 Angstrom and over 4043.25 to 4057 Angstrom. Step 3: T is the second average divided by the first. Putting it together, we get 1.81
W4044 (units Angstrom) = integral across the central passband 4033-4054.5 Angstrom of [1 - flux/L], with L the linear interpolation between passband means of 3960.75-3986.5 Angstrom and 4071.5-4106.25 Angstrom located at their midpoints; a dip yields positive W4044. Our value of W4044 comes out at -3.1 Angstrom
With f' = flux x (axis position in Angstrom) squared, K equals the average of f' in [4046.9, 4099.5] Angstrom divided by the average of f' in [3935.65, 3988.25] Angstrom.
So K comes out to 1.55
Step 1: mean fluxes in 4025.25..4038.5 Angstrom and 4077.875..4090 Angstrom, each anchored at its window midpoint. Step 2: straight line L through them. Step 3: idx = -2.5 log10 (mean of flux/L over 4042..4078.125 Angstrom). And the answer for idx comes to 0.064 mag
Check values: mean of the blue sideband 13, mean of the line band 12.4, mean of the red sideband 13.3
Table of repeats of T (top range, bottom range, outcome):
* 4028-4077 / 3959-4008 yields 1.26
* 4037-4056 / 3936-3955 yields 1.55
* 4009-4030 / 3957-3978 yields 1.90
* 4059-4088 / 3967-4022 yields 1.12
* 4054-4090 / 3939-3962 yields 1.41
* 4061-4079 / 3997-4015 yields 0.97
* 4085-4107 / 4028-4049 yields 1.09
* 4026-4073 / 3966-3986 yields 1.53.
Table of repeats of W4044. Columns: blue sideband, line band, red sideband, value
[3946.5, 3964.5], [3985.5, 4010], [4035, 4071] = -3.14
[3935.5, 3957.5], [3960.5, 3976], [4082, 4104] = 5.58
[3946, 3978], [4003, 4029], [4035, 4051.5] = -4.26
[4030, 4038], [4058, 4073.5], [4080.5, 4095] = 1.26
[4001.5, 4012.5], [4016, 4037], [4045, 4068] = -0.34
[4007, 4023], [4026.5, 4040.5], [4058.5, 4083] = -0.18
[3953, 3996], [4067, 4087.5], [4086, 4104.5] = 0.64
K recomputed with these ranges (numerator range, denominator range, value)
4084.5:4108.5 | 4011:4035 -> 1.05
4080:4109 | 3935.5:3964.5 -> 1.60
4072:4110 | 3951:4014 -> 1.28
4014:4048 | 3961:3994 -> 1.39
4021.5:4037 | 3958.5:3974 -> 2.15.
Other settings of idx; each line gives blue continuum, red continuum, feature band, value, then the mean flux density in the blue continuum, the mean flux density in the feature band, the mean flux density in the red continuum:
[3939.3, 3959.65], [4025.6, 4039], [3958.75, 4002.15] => 0.11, 9.84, 10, 13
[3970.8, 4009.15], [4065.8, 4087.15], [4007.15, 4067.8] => -0.08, 11.8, 12.9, 12.3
